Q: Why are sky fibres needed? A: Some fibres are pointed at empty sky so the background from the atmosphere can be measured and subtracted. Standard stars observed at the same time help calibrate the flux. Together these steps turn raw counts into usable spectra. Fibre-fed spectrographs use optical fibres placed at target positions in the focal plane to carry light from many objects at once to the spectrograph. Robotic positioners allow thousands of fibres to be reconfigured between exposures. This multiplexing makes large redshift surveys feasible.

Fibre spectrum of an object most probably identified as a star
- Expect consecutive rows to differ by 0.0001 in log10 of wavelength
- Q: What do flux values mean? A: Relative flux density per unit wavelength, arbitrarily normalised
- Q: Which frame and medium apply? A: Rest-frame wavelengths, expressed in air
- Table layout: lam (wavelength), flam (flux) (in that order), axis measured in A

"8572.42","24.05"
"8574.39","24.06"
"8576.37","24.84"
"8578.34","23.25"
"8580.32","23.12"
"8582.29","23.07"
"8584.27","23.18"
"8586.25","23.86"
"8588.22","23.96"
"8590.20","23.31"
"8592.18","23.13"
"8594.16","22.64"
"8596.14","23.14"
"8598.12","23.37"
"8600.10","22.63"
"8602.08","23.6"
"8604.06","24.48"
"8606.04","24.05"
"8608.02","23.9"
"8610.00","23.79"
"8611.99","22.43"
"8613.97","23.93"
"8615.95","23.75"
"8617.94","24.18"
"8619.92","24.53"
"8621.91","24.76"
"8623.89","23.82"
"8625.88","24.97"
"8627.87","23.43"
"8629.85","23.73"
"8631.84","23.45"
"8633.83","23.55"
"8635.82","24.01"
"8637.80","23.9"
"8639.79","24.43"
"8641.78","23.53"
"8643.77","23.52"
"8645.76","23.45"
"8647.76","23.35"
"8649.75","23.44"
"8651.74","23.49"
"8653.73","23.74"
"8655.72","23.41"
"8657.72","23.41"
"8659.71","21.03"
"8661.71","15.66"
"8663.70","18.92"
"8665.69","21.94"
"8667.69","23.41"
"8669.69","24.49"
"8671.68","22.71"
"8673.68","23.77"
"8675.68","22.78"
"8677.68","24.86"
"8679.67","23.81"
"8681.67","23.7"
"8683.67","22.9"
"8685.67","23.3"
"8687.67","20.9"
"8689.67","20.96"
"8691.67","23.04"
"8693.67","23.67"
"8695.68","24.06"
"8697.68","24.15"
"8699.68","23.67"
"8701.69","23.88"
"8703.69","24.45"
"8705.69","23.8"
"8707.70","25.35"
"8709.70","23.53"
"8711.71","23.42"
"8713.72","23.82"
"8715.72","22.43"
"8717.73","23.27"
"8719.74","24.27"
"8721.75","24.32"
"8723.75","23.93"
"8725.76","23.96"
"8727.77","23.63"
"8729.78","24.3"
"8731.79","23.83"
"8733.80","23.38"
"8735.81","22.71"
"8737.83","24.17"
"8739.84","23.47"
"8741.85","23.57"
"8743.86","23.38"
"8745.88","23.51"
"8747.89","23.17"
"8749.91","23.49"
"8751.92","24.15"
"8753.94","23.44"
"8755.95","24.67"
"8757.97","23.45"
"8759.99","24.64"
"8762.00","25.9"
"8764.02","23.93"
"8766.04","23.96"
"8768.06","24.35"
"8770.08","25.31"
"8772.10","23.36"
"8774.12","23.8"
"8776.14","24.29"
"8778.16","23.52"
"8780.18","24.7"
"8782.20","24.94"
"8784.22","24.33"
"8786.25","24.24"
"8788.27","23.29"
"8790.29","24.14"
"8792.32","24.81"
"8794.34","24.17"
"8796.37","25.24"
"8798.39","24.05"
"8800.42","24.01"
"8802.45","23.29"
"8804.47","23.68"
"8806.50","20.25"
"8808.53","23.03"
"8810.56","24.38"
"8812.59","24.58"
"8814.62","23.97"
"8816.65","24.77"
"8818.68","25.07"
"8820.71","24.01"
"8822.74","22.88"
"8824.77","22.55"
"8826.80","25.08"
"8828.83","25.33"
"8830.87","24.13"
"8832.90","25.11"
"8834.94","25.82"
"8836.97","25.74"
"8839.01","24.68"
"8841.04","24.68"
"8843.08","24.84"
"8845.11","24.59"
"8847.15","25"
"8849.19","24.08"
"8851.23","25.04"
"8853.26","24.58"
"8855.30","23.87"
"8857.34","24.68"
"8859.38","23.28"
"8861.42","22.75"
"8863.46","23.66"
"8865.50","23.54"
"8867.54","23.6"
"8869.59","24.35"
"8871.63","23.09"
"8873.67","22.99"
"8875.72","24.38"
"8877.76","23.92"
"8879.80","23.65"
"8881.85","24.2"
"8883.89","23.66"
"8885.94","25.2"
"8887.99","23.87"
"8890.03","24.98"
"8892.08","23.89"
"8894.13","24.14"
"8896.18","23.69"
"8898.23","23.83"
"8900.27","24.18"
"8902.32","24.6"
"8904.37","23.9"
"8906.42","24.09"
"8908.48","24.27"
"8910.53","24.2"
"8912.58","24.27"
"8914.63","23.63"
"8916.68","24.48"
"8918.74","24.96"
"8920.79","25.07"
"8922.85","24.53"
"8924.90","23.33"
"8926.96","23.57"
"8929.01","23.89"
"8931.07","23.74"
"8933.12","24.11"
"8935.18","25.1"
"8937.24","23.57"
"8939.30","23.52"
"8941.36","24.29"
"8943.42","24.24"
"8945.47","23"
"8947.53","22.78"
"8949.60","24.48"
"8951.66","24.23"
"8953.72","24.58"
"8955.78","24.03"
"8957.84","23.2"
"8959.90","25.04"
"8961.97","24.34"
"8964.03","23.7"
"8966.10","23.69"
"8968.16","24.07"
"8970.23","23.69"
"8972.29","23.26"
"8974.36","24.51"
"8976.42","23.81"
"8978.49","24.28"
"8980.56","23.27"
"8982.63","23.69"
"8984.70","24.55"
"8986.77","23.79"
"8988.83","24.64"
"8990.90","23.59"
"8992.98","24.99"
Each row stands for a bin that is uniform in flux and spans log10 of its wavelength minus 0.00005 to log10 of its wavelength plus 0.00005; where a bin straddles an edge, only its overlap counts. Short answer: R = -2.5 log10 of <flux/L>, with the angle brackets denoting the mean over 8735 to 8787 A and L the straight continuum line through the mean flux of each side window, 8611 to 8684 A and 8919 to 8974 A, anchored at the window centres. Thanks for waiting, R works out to -0.02 mag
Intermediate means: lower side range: 23.3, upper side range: 24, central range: 24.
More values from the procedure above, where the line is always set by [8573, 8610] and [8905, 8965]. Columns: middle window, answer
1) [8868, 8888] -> 0.00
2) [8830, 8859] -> -0.04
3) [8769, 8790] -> -0.02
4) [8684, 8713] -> 0.01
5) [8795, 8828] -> 0.00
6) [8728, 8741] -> 0.01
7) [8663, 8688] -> 0.03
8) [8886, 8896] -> -0.01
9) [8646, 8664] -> 0.08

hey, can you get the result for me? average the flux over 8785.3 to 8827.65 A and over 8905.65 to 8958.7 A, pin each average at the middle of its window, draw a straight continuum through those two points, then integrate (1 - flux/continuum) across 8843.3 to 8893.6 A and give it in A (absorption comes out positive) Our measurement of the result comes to -0.2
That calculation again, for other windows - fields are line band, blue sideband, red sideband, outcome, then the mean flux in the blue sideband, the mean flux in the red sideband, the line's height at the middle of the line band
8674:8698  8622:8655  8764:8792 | 0.7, 23.8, 24.2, 23.9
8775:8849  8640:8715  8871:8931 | -1.8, 23.1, 24.1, 23.7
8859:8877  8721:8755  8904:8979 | 0.3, 23.7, 24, 23.9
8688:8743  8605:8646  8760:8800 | 1.2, 23.9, 24.3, 24.1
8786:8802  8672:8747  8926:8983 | -0.4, 23.6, 23.9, 23.7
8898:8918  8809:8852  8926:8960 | 0.0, 24.6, 23.9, 24.1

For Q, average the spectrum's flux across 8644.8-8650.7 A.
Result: 23.4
